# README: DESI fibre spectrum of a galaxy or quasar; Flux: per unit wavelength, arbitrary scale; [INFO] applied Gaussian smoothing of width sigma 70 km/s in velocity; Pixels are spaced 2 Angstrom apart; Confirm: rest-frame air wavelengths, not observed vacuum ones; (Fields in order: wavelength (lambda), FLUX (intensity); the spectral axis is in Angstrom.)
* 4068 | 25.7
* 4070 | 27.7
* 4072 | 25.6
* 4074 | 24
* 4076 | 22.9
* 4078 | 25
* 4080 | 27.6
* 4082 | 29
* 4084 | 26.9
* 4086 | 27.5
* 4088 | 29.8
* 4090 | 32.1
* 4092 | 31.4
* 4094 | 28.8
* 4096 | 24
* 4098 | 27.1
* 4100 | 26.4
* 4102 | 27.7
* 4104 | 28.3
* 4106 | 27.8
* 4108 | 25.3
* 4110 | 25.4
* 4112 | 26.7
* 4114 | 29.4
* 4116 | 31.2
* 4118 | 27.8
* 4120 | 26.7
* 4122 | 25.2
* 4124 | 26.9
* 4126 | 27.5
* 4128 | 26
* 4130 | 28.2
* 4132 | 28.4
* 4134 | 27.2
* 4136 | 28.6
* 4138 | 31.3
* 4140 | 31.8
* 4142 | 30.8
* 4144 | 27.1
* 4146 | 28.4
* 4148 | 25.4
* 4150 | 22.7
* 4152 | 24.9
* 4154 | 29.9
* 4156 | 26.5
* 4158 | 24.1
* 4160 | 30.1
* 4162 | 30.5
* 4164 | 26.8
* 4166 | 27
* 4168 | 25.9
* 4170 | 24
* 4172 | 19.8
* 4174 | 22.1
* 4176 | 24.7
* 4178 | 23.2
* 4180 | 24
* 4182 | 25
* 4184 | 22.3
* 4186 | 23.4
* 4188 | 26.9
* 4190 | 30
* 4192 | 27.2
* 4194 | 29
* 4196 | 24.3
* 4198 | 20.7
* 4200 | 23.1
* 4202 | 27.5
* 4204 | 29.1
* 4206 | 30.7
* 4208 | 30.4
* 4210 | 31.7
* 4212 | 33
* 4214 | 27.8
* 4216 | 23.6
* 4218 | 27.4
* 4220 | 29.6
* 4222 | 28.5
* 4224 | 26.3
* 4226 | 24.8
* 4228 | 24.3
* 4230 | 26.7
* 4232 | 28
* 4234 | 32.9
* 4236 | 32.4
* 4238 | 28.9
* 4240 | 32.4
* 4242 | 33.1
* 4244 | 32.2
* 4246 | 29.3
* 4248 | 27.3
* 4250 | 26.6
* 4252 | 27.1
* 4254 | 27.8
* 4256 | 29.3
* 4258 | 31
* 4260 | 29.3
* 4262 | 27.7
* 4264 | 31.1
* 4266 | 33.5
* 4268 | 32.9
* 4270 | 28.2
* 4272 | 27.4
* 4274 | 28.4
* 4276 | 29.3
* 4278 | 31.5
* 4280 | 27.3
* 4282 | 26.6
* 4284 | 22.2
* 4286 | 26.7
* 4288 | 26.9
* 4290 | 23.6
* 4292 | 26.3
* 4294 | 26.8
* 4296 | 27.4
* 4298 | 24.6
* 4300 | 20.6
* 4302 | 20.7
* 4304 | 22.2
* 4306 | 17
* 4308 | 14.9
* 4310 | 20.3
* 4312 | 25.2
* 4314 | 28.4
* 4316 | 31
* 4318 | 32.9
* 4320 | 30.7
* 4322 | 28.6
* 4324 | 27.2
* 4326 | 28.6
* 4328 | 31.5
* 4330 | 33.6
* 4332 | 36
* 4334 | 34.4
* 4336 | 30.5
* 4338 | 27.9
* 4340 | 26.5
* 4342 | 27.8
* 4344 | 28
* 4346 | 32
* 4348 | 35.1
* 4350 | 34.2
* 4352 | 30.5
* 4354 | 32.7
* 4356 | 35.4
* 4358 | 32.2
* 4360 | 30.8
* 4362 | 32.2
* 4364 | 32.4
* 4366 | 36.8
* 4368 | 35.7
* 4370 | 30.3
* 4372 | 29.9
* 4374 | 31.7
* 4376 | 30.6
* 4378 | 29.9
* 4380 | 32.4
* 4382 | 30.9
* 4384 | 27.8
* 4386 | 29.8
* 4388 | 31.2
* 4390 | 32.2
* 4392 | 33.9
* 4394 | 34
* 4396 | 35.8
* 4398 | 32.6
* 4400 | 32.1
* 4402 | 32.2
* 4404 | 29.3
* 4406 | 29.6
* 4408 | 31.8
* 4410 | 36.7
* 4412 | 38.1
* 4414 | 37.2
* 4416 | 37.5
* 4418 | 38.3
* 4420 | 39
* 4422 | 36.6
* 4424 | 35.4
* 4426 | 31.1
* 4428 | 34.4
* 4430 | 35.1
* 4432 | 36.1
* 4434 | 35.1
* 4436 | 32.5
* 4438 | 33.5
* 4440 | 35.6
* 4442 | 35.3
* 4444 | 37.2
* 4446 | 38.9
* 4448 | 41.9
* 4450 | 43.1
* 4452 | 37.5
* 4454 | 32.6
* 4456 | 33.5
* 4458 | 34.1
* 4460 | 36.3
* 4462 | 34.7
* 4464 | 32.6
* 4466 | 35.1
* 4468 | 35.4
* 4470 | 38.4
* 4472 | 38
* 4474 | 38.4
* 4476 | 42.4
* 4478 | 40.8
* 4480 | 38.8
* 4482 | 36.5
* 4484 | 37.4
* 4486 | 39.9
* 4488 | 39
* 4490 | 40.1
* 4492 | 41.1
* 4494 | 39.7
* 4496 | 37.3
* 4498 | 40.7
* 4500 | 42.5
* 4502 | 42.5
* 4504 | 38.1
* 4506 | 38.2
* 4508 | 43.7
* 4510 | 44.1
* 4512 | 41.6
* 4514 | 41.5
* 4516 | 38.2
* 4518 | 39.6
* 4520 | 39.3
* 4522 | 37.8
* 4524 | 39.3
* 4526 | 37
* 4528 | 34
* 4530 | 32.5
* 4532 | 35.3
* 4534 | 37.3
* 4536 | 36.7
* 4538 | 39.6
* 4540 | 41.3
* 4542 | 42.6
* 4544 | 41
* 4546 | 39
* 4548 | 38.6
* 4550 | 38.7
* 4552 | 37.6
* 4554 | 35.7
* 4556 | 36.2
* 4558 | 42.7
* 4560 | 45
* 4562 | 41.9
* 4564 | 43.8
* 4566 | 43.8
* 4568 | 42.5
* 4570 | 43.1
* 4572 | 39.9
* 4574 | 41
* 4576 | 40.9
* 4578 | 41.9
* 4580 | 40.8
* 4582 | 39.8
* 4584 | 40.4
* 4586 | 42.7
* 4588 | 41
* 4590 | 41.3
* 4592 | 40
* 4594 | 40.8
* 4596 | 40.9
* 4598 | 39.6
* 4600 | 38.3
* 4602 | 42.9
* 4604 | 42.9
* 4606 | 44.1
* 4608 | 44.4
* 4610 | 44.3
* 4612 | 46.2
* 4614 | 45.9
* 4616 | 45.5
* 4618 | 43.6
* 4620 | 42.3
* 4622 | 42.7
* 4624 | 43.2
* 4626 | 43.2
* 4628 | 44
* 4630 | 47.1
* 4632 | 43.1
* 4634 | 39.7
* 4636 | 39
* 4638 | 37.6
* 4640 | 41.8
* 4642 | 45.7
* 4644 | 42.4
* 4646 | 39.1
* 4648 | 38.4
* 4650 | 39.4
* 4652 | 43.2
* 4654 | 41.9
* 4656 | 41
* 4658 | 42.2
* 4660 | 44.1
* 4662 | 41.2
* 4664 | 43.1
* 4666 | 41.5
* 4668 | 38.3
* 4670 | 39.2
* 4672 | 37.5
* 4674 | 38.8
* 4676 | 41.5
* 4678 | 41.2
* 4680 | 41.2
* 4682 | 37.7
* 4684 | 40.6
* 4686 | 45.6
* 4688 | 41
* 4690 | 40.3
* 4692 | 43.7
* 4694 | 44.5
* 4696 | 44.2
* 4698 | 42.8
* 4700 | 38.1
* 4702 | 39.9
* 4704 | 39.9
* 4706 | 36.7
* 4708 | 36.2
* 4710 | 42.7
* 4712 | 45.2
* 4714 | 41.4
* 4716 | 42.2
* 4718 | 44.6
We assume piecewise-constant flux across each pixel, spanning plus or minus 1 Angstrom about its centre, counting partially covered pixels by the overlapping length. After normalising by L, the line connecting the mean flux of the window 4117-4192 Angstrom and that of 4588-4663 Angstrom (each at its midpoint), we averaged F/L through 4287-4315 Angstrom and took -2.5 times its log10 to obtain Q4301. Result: 0.33 mag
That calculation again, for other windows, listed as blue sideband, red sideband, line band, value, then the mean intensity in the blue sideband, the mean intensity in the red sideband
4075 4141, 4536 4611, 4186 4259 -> 0.10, 27.8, 41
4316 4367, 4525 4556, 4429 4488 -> -0.05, 31.5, 37.7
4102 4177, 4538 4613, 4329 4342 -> 0.07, 27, 41.3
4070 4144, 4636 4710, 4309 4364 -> 0.08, 27.7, 40.9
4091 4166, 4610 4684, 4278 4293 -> 0.22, 27.6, 41.8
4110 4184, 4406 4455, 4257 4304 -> 0.14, 26.7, 36.1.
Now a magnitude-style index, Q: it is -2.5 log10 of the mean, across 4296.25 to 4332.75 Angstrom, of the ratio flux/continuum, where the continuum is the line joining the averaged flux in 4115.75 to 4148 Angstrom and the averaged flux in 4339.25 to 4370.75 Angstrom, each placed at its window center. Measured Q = 0.19 mag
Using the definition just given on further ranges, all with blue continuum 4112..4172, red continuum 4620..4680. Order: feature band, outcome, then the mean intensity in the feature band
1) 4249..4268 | 0.044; 29.5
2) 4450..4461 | 0.016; 35.6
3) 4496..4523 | -0.081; 40.5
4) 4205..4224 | 0.015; 29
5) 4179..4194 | 0.116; 25.8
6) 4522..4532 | 0.064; 35.9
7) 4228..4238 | 0.023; 29.3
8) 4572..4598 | -0.033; 40.9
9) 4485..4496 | -0.076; 39.7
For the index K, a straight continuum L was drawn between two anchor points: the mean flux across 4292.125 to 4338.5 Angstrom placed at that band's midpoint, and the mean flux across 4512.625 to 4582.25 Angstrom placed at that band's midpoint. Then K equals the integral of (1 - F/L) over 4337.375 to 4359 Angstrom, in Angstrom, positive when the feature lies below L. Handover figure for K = -1.8 Angstrom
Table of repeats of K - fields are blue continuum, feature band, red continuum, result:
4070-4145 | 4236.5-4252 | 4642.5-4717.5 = 0.50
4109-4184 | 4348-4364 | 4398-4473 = 0.15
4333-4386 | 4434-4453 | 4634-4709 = -1.78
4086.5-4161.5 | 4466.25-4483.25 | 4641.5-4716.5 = -1.04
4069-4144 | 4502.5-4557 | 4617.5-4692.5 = -0.59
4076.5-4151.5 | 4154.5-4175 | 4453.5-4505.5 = 2.35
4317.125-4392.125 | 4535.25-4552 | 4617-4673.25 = -0.69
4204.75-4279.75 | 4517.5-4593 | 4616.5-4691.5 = -2.39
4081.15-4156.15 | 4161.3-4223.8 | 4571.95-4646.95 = 7.45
